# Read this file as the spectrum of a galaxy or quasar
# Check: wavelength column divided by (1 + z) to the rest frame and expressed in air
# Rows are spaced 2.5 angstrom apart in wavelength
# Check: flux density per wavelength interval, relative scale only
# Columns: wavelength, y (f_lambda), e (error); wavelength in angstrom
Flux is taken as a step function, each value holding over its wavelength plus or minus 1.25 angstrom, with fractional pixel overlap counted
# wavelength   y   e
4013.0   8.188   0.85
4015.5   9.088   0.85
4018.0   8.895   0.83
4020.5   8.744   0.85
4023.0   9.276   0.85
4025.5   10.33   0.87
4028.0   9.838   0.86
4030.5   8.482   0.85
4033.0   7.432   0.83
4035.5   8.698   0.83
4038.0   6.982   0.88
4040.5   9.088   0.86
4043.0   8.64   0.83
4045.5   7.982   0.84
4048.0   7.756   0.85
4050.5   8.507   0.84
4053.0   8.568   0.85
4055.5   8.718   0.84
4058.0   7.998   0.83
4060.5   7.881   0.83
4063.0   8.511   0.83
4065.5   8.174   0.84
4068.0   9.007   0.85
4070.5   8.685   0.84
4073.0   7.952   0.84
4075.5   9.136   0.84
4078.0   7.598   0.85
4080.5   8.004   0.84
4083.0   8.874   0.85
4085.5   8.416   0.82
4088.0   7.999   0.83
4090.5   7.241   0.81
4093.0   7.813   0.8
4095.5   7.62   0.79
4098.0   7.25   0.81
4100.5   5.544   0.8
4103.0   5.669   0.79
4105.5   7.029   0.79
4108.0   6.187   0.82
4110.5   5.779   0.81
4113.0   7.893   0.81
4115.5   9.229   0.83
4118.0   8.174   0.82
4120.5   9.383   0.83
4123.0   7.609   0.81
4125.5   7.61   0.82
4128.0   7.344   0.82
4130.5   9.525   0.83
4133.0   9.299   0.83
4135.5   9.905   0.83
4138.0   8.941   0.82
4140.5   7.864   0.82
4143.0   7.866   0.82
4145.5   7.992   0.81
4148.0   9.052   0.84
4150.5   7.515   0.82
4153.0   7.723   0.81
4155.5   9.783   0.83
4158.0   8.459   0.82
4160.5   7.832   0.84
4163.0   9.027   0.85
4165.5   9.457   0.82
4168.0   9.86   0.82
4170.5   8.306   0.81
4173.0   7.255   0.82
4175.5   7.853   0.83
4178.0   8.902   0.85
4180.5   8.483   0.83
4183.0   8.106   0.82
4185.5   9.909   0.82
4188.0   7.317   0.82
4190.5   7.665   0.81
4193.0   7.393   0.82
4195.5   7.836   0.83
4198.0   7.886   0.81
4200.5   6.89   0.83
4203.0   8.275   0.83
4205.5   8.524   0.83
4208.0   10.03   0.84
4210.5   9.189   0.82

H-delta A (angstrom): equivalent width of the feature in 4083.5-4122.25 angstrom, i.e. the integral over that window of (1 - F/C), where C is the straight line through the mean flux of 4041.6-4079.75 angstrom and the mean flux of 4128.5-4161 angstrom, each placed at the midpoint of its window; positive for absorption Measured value 4.7 angstrom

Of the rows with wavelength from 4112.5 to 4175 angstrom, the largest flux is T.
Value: 9.905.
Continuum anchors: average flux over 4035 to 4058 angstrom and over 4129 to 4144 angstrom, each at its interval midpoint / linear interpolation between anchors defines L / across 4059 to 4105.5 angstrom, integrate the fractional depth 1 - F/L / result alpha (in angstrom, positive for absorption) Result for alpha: 3.8 angstrom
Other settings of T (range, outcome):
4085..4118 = 9.229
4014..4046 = 10.33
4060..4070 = 9.007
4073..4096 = 9.136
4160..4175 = 9.86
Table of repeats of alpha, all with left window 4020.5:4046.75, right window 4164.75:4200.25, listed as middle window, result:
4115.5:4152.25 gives -0.3 angstrom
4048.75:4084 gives 0.8 angstrom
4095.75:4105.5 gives 2.4 angstrom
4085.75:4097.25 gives 1.1 angstrom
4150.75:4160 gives -0.2 angstrom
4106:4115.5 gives 1.6 angstrom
